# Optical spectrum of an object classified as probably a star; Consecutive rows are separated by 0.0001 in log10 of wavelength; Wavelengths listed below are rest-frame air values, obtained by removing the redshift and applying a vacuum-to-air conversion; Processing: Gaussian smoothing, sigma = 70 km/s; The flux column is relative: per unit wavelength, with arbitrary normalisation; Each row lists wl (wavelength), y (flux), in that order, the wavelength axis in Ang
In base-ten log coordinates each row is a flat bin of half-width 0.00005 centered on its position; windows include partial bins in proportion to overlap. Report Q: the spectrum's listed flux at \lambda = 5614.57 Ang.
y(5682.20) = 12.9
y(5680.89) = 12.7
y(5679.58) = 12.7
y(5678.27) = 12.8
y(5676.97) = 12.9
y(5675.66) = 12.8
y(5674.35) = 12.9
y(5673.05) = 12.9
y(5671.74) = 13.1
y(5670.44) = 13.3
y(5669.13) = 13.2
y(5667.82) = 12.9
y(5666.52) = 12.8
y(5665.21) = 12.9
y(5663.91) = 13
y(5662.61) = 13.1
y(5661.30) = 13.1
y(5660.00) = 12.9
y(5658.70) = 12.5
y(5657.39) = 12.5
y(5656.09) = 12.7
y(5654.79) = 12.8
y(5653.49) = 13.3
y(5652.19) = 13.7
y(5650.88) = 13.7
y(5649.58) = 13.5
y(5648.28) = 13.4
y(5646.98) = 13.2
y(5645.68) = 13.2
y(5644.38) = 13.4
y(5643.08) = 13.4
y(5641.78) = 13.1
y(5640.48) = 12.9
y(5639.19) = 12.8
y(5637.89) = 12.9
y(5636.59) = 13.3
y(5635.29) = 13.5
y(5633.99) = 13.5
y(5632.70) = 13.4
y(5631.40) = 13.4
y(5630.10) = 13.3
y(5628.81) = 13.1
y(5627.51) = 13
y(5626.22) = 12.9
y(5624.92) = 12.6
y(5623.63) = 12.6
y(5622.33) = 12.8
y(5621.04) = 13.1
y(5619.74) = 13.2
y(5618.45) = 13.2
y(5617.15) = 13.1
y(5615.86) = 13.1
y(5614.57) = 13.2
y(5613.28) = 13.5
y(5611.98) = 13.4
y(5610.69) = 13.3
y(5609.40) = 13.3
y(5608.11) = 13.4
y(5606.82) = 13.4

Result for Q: 13.2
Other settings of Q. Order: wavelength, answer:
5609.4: 13.3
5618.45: 13.2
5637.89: 12.9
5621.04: 13.1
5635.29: 13.5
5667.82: 12.9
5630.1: 13.3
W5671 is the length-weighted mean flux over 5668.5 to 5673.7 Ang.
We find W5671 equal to 13.1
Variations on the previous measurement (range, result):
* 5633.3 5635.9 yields 13.5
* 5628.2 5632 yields 13.3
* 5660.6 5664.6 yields 13.1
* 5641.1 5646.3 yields 13.3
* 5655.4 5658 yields 12.6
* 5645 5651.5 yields 13.4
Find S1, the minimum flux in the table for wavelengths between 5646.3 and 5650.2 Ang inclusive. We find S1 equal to 13.2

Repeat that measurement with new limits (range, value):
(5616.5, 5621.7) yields 13.1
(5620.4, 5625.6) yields 12.6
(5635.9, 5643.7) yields 12.8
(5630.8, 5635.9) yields 13.4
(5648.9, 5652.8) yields 13.5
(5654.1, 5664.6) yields 12.5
